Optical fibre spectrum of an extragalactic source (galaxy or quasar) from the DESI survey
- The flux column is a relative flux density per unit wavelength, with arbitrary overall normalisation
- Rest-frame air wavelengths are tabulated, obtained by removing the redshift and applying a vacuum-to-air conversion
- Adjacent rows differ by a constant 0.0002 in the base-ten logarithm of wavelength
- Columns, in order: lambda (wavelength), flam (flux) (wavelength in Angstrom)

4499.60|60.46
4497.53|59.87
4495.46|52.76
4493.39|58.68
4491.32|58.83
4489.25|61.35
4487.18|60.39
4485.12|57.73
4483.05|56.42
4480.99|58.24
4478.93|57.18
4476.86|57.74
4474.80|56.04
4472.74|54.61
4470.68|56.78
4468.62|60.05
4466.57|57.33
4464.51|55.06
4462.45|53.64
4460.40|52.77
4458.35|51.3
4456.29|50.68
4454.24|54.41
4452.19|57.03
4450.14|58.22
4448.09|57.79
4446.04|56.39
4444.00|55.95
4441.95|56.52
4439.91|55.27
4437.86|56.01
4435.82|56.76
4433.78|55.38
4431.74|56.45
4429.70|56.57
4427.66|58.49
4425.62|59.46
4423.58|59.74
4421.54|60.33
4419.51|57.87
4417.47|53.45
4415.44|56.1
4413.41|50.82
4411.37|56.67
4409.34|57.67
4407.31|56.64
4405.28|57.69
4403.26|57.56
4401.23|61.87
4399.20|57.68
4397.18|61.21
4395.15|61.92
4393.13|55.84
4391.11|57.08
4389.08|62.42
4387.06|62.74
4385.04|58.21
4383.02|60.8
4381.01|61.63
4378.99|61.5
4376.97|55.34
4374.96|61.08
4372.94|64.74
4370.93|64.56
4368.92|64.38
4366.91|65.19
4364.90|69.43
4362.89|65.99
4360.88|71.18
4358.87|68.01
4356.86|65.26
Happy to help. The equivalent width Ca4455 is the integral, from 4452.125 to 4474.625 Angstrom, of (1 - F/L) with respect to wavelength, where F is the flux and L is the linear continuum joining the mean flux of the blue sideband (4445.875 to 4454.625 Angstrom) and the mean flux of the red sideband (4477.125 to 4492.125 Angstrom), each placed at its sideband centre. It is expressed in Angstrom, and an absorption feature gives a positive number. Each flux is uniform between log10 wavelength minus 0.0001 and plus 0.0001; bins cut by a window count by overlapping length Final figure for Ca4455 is 1.1 Angstrom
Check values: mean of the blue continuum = 57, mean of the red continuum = 58.5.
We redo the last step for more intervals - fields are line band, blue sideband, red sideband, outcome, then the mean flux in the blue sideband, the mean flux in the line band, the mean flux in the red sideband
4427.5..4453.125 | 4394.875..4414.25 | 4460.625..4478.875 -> 0.2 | 57.9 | 56.6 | 56.3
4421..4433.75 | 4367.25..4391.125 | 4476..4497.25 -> 0.4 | 61.5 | 58.2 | 58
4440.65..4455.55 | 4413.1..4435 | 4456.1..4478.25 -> -0.1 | 57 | 56.5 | 55.3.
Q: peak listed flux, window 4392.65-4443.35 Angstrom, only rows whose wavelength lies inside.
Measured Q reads 61.92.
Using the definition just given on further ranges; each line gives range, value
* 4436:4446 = 56.52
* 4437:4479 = 60.05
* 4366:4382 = 65.19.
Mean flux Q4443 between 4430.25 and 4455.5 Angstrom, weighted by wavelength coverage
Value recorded 56.3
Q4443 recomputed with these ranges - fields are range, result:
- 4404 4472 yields 56.2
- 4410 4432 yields 56.9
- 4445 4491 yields 56.5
